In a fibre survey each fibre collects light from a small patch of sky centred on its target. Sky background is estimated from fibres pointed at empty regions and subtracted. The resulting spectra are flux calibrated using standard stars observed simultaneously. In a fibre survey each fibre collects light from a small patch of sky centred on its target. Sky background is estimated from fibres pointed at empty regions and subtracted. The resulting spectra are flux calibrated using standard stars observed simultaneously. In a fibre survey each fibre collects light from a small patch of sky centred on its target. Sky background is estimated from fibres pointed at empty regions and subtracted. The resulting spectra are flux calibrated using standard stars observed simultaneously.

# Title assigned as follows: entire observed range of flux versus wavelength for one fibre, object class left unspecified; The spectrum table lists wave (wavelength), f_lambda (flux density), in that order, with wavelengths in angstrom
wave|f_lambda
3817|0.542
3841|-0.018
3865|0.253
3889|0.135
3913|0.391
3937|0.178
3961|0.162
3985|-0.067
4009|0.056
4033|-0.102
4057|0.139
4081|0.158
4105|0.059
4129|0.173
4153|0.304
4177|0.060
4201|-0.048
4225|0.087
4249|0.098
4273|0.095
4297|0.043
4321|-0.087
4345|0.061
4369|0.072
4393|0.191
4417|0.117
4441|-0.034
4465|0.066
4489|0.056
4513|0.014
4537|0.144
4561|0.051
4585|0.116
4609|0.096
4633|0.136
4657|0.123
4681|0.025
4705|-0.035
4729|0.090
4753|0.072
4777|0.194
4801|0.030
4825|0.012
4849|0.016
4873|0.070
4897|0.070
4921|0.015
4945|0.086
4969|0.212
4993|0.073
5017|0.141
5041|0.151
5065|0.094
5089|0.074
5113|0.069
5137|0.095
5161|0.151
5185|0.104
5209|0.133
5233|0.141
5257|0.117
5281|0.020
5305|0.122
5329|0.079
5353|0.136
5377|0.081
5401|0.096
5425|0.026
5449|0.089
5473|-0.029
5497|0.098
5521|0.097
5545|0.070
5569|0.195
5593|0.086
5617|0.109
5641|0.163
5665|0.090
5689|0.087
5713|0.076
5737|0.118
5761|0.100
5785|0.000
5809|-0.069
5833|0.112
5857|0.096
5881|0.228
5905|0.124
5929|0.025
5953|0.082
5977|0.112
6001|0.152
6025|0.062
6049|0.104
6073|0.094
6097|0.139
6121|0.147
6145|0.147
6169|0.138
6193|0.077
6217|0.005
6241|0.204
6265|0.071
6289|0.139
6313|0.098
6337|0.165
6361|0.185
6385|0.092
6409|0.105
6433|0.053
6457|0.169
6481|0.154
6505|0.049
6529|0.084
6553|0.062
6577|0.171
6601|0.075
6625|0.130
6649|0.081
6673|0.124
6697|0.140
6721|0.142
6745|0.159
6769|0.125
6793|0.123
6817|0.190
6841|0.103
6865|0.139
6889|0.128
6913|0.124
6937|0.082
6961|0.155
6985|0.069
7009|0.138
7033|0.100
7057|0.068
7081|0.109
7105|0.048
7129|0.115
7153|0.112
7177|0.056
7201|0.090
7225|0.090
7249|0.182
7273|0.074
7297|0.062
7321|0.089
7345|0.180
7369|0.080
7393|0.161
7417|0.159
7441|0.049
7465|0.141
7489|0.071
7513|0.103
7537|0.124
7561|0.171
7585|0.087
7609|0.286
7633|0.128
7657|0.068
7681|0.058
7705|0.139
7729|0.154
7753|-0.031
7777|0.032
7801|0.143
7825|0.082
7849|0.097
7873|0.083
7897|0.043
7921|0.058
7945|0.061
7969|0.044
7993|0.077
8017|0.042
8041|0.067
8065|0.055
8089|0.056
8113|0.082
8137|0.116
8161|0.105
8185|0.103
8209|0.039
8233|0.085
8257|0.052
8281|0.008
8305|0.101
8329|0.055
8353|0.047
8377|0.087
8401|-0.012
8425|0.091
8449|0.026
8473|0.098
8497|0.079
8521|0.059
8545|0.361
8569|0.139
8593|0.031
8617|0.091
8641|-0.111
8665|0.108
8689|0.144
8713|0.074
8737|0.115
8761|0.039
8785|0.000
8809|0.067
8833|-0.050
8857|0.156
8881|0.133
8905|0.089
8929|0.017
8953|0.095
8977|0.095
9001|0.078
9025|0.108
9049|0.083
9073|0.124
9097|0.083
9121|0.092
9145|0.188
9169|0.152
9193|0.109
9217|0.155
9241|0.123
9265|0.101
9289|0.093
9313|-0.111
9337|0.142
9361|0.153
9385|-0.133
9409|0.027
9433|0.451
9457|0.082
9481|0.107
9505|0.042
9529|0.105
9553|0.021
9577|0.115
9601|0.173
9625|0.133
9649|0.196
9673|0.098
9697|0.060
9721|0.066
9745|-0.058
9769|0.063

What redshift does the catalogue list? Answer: 1.294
